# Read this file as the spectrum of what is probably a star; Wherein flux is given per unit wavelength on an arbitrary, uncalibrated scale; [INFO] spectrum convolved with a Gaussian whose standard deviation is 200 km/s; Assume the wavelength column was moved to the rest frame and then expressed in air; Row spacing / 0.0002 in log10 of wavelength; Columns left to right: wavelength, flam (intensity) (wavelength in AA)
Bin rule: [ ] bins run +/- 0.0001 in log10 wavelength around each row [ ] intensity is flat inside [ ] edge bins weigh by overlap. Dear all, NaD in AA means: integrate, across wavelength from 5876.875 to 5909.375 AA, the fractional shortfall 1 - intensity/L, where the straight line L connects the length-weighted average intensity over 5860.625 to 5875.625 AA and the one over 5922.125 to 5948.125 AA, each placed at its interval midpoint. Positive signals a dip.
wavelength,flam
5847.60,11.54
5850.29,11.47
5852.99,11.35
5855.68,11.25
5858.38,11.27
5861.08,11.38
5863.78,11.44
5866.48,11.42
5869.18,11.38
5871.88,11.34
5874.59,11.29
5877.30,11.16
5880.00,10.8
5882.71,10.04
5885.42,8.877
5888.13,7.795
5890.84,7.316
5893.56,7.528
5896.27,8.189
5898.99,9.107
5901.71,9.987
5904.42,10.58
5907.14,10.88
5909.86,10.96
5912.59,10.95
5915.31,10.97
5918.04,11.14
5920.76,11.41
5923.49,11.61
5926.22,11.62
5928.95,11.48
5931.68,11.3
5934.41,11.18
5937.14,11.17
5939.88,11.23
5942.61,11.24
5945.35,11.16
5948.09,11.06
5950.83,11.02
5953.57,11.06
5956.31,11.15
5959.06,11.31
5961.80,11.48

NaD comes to 5.7 AA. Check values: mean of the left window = 11.4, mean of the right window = 11.3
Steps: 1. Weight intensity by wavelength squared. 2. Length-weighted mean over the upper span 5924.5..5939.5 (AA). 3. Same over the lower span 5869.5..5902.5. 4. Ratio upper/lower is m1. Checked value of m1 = 1.2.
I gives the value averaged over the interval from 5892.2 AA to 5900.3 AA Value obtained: 8.27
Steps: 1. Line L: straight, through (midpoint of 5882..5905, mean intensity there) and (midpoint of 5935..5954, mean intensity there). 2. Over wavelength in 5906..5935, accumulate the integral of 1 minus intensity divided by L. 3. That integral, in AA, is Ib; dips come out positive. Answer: -3.57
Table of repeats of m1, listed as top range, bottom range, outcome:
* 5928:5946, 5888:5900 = 1.43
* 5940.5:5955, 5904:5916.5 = 1.03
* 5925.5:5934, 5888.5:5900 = 1.45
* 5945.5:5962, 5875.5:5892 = 1.21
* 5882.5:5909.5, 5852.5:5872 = 0.81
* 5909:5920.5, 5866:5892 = 1.10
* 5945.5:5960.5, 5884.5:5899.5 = 1.41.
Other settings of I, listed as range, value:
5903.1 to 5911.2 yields 10.8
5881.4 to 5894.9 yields 8.3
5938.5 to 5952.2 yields 11.1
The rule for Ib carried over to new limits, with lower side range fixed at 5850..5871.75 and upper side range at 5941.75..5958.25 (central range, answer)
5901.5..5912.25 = 0.5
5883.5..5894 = 3.0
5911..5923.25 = 0.0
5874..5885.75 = 0.8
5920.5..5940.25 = -0.4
